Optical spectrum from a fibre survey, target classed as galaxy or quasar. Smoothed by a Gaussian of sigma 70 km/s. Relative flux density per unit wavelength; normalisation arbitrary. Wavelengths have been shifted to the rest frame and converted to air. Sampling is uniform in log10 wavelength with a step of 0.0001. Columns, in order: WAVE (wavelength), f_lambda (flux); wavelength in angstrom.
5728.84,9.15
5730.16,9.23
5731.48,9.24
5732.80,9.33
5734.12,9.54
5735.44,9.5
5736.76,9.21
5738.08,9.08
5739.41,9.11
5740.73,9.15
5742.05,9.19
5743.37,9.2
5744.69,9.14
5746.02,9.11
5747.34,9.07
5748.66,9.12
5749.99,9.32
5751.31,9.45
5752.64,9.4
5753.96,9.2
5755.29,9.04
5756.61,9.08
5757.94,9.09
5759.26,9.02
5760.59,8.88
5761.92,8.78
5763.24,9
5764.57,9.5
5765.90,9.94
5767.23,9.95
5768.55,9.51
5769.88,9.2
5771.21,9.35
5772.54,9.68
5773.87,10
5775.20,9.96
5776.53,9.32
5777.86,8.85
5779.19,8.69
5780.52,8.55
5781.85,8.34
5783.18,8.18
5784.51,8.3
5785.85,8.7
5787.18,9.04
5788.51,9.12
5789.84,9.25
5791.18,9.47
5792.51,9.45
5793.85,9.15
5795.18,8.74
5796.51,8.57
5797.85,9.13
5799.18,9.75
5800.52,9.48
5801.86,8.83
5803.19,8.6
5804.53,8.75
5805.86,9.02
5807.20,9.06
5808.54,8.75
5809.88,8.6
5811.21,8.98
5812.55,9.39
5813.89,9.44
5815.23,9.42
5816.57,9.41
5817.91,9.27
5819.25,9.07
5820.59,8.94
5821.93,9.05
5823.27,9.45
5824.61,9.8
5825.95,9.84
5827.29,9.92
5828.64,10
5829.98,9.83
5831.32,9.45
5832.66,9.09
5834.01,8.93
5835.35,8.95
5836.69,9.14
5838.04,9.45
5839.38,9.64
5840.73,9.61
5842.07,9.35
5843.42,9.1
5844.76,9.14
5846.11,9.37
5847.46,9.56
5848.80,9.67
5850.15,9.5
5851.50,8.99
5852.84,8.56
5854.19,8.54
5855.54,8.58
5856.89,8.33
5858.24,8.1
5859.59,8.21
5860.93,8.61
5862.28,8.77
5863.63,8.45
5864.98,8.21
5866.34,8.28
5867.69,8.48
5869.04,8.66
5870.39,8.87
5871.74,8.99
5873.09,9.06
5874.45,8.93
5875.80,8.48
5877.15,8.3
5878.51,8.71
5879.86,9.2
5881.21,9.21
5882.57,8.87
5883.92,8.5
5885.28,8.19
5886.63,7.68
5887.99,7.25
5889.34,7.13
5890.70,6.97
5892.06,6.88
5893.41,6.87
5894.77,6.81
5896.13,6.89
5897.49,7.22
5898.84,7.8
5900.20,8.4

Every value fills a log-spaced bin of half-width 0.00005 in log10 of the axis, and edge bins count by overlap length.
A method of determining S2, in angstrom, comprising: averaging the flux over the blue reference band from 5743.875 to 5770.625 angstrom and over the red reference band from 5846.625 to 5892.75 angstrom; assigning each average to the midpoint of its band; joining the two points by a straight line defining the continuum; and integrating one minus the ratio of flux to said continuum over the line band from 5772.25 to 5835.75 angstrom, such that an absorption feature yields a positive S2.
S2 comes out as -1.6 angstrom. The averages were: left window 9.24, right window 8.49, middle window 9.16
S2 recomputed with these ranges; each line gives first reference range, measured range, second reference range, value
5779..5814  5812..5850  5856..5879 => -2.8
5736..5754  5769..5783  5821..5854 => 0.1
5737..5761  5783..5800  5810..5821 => 0.3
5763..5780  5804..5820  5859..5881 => 0.1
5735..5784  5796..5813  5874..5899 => -0.5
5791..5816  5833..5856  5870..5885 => -0.7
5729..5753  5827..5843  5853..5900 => -1.7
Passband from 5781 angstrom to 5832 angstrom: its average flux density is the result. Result 9.14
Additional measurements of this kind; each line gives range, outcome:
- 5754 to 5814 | 9.1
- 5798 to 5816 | 9.09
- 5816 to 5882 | 9.04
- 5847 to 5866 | 8.7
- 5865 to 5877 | 8.67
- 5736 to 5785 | 9.17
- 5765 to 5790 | 9.16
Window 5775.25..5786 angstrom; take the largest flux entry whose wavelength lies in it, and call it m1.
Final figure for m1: 9.32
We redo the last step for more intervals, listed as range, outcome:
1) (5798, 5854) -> 10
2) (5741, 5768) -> 9.95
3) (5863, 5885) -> 9.21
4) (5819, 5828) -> 9.92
